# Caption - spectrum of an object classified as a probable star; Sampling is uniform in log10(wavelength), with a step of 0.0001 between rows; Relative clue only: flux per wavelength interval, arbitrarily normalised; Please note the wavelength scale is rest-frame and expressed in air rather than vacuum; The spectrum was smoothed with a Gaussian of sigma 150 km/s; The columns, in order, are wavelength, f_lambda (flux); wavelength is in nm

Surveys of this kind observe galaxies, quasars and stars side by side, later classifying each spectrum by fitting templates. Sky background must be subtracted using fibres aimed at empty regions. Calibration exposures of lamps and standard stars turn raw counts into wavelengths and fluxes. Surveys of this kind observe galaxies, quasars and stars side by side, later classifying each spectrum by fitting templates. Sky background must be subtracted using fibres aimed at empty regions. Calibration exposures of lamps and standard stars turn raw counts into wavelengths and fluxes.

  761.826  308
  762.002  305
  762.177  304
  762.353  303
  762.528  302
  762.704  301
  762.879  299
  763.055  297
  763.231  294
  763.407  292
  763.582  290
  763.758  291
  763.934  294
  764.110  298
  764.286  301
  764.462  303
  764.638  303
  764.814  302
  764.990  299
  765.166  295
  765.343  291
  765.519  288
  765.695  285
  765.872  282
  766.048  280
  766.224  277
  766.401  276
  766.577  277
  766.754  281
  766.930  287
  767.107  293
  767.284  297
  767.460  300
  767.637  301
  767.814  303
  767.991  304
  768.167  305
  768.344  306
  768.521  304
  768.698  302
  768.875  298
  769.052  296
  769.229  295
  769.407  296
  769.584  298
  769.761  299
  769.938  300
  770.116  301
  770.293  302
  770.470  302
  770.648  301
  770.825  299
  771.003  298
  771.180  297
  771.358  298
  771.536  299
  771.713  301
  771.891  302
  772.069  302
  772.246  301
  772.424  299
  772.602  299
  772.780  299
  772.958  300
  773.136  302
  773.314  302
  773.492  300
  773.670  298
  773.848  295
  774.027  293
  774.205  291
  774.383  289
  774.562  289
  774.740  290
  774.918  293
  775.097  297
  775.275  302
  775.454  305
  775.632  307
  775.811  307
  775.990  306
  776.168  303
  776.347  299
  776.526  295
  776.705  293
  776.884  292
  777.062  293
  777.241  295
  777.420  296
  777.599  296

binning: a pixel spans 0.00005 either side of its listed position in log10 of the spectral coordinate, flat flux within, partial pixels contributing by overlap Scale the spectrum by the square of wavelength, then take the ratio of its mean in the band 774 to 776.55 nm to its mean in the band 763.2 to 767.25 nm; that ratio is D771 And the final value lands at 1.05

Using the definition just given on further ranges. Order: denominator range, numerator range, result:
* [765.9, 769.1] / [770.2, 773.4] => 1.03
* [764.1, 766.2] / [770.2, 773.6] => 1.04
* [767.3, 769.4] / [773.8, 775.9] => 1.00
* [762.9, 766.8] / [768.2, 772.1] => 1.04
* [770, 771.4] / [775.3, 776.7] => 1.02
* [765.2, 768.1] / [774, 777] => 1.05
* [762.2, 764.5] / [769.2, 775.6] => 1.03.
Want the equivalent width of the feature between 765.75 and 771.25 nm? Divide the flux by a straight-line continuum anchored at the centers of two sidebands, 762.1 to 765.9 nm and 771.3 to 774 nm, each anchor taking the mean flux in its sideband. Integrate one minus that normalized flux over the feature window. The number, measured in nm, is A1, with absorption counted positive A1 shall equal 0.05 nm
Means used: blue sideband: 296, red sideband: 300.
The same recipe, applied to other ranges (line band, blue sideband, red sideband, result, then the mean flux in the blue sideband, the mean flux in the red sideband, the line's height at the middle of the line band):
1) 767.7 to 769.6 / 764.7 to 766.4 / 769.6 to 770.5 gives -0.025 nm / 288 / 301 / 297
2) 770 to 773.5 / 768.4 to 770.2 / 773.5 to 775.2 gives -0.048 nm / 299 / 293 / 296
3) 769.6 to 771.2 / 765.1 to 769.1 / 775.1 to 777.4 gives -0.026 nm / 292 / 300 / 295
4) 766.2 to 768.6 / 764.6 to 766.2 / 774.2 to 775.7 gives -0.018 nm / 291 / 296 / 292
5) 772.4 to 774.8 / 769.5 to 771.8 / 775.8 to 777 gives 0.025 nm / 300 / 299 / 299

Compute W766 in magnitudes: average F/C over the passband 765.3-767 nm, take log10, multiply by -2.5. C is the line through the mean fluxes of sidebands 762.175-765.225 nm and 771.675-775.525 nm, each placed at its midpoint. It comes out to 0.06 mag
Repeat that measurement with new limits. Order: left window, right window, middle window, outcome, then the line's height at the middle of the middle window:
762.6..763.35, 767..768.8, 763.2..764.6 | 0.01 mag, 298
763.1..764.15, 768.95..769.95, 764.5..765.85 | 0.00 mag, 294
